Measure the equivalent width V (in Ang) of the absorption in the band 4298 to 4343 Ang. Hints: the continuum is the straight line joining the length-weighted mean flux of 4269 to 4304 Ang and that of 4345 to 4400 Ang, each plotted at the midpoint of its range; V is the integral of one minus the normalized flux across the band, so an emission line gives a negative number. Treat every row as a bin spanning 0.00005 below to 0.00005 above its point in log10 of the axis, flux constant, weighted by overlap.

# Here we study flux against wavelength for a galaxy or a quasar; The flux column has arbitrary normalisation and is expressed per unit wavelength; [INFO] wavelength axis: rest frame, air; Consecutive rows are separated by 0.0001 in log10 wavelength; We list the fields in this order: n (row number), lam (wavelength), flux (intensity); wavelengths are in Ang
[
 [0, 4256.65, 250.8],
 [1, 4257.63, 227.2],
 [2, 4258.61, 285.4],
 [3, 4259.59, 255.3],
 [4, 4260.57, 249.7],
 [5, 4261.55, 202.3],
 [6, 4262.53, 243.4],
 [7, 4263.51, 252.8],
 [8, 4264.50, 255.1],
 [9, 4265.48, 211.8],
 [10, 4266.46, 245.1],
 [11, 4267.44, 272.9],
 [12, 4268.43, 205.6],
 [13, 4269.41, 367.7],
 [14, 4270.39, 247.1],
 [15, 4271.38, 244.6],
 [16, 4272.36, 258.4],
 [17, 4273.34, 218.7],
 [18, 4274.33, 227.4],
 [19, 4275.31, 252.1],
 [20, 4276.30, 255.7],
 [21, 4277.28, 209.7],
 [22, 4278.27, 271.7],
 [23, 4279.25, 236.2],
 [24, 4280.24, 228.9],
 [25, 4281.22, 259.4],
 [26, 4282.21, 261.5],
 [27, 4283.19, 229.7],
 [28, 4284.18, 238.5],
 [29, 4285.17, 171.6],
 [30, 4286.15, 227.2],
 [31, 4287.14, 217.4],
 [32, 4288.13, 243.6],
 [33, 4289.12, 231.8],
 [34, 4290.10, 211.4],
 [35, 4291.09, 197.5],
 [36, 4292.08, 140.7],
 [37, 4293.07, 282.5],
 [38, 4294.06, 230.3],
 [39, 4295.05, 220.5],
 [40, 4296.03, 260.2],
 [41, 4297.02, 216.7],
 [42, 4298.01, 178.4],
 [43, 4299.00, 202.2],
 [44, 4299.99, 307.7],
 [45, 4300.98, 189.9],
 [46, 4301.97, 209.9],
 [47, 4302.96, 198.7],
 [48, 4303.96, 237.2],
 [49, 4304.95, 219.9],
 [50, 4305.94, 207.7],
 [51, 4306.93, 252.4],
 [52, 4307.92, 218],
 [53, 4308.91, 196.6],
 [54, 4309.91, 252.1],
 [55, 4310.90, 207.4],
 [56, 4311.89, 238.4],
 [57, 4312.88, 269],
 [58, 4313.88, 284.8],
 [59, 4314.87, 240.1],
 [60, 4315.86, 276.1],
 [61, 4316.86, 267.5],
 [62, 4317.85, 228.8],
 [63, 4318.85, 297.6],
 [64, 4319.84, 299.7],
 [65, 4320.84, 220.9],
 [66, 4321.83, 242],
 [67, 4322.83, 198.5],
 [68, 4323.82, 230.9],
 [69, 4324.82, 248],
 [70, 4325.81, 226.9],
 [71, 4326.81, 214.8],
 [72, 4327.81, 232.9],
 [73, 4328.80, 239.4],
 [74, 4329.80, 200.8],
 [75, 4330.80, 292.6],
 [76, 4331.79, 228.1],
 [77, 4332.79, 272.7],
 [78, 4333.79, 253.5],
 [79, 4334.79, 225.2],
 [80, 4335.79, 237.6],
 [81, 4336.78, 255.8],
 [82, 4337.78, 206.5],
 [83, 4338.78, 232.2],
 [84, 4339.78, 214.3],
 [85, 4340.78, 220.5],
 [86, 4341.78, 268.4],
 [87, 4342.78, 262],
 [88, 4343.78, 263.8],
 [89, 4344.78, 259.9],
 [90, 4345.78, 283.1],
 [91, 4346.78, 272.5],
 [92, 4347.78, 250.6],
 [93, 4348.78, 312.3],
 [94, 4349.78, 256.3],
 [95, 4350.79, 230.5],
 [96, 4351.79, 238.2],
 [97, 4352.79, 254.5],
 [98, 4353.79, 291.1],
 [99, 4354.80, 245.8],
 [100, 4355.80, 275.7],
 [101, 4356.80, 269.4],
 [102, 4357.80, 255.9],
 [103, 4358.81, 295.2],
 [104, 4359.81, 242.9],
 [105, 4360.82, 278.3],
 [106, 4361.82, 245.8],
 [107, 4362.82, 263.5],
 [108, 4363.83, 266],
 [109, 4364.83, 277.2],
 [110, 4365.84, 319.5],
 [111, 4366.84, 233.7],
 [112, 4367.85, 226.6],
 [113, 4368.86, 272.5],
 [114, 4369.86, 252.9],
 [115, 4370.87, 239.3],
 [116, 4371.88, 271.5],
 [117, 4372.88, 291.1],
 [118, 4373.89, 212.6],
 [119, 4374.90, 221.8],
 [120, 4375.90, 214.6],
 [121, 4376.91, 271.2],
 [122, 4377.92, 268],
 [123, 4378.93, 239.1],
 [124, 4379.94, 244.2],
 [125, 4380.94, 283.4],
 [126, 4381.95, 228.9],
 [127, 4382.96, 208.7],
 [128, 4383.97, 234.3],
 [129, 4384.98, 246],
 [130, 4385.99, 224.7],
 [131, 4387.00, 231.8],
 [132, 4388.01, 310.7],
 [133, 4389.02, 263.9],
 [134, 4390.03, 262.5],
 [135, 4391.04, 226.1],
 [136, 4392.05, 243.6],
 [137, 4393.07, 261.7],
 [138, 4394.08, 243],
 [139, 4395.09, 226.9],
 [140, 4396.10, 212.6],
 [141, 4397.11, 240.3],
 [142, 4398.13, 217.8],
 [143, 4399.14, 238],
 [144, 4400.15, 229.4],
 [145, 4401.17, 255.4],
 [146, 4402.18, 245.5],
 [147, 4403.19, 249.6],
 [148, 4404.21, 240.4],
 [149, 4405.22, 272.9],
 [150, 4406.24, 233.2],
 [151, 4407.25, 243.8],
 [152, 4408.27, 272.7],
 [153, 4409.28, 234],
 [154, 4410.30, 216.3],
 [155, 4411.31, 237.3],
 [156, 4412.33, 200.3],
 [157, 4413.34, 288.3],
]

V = 0.59 Ang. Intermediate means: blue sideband 232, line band 238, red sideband 253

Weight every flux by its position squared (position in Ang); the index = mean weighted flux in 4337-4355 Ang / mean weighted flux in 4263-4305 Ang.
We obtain 1.1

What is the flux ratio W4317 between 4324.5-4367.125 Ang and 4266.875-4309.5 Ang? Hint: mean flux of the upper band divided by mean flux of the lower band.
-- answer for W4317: 1.10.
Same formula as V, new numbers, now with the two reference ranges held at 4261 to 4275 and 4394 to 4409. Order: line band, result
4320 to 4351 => -0.05 Ang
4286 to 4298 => 1.19 Ang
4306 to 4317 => 0.07 Ang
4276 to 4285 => 0.20 Ang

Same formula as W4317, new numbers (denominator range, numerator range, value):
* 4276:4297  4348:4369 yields 1.15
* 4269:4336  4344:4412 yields 1.06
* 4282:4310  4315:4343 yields 1.09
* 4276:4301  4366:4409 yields 1.08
